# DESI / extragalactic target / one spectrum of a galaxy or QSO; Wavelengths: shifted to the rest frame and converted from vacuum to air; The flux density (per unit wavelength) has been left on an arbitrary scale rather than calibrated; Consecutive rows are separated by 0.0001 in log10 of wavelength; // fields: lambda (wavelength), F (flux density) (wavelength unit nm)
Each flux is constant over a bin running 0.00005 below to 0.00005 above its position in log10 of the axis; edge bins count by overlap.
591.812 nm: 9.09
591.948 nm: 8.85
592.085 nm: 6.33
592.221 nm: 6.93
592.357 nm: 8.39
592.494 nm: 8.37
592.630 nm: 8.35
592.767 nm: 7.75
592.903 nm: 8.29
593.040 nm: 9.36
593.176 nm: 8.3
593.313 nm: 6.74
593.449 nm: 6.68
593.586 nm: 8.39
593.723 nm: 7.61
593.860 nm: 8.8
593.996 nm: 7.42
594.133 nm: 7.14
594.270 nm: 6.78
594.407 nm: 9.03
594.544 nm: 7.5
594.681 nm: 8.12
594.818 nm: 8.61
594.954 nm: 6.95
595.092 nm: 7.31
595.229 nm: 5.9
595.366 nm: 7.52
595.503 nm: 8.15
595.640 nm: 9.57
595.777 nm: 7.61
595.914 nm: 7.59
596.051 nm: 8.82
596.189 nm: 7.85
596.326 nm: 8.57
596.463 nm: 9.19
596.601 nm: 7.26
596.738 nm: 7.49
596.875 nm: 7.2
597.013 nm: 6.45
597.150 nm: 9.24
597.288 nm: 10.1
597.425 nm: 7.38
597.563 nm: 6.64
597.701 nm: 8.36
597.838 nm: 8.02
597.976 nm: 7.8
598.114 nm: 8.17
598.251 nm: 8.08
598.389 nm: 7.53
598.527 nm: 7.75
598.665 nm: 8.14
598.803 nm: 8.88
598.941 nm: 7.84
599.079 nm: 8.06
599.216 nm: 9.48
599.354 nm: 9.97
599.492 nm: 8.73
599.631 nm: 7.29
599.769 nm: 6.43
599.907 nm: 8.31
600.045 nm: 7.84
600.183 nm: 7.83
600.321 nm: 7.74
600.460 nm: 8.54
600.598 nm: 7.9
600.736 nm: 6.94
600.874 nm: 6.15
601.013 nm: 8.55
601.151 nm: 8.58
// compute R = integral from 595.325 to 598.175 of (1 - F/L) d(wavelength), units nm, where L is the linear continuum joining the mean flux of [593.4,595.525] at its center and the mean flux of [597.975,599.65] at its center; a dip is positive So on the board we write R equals -0.02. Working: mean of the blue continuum 7.61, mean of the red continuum 8.33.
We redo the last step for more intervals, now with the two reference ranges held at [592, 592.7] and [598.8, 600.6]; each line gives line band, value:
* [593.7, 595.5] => 0.05 nm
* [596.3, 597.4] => -0.02 nm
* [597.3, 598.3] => 0.02 nm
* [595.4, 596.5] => -0.06 nm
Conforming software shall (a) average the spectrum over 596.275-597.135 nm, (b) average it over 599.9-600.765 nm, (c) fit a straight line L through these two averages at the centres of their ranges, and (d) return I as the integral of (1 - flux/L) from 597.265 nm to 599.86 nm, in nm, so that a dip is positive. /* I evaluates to -0.09 nm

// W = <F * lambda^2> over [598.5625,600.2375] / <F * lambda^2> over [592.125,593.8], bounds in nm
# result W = 1.06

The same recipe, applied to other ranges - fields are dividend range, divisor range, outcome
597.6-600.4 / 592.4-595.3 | 1.06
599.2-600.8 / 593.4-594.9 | 1.05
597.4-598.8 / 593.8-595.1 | 1.02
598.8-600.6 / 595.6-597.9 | 1.03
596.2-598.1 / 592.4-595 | 1.02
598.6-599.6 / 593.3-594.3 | 1.18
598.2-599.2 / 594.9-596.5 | 1.04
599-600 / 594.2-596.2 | 1.08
